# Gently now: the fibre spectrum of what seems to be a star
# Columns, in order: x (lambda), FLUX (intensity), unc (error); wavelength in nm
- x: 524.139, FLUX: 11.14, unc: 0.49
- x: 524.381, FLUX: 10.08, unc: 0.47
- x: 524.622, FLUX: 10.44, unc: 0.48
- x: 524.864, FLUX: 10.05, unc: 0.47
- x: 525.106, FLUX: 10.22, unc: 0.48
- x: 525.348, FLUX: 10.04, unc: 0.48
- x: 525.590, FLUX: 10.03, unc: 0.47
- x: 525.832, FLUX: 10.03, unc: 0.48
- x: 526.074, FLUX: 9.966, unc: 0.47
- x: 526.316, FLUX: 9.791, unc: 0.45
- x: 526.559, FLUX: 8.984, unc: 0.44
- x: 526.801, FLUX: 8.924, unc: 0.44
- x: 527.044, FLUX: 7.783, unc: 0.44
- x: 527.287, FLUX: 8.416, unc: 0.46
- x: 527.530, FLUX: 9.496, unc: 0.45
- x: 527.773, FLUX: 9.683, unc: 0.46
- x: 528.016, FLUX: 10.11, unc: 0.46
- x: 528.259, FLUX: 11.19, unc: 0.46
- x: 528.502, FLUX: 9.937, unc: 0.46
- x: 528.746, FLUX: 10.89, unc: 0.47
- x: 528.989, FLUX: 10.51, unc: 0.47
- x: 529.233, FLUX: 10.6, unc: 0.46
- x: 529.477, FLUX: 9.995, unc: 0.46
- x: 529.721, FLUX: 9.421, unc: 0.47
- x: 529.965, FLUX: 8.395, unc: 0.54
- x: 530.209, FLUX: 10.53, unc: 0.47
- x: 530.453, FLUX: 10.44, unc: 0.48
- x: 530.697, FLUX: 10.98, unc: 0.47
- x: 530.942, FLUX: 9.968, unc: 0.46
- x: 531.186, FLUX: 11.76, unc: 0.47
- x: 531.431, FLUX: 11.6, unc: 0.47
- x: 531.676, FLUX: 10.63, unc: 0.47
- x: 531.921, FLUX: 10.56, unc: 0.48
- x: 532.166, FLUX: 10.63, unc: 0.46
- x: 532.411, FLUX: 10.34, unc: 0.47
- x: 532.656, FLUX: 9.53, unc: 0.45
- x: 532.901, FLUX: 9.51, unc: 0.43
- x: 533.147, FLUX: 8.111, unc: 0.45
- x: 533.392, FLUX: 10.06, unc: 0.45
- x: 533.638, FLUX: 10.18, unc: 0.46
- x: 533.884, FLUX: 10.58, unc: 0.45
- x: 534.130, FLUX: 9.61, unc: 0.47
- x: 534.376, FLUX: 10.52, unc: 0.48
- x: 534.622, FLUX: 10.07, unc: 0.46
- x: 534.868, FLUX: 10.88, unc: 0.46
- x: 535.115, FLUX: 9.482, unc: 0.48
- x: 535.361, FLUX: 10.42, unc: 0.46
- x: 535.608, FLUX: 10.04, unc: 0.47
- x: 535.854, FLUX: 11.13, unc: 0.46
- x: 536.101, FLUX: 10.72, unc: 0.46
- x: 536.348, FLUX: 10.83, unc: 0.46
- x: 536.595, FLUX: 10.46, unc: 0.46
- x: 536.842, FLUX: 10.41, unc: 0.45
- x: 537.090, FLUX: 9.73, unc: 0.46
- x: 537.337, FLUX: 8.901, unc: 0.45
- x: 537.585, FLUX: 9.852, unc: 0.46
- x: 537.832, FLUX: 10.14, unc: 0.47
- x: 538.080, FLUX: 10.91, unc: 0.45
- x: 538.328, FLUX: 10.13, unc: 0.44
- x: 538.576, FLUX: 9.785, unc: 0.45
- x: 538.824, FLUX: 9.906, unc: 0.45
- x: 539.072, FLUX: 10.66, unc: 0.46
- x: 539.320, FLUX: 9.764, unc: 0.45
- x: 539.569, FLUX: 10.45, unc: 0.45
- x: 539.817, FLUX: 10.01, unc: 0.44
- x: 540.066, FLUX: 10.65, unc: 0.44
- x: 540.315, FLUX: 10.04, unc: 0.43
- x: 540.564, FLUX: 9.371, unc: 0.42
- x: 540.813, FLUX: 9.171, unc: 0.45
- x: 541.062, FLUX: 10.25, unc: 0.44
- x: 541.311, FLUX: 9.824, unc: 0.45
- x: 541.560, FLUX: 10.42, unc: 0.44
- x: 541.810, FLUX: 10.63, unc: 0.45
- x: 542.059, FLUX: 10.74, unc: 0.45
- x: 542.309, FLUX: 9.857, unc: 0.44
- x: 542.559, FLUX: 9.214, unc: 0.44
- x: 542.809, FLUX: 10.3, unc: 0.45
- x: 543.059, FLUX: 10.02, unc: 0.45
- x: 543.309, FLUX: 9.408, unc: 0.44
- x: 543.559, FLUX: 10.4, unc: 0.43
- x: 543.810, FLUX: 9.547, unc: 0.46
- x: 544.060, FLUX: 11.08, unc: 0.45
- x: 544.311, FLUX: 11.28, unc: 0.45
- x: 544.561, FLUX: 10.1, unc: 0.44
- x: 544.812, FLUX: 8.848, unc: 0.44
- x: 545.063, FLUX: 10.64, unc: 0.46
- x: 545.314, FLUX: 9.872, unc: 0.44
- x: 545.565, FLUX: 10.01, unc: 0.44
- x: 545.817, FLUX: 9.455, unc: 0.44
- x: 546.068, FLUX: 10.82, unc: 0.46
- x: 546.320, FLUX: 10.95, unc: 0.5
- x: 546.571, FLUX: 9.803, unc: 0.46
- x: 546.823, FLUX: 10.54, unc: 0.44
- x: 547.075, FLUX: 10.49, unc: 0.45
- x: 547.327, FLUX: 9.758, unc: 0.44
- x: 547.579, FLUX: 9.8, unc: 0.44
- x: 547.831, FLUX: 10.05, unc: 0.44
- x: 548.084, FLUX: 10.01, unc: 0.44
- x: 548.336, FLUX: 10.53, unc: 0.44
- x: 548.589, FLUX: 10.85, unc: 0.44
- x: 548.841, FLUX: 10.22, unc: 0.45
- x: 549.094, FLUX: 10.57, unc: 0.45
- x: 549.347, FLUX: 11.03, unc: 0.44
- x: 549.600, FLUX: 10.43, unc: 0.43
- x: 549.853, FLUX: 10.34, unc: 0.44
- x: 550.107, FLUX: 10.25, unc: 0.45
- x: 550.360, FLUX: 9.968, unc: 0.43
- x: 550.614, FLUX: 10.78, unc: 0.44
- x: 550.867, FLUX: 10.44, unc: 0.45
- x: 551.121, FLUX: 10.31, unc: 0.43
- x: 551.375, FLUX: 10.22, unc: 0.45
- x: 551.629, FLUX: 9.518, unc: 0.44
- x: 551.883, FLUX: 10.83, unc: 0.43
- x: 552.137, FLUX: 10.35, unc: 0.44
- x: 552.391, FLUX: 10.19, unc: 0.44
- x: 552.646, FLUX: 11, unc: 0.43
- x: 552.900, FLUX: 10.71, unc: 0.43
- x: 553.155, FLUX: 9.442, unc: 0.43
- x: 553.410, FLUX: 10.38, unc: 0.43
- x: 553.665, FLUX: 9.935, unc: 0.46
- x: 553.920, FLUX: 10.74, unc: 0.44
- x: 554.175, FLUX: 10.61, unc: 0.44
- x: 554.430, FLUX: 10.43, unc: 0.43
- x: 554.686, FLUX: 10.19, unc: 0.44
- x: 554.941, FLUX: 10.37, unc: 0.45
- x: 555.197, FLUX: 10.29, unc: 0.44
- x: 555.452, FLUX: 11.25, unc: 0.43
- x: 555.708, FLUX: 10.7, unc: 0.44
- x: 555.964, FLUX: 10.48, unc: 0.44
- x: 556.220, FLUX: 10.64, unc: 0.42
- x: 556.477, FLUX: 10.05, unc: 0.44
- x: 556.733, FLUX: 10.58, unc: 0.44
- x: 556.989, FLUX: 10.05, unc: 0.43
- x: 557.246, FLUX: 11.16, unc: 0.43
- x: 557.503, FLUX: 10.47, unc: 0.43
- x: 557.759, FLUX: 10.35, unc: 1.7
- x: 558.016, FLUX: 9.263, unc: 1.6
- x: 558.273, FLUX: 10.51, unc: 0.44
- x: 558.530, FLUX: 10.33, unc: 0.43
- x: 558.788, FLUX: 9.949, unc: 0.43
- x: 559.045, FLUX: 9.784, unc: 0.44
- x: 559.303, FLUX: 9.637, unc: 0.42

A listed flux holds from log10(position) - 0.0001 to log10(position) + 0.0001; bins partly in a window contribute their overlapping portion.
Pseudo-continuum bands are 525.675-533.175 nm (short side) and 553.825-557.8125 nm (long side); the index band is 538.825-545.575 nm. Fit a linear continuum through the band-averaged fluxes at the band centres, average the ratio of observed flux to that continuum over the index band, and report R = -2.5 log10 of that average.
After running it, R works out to 0.016 mag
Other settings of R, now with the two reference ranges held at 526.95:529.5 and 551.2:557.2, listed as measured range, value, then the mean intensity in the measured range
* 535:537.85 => -0.01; 10.2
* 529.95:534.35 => -0.03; 10.2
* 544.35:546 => 0.03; 9.93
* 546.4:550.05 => 0.00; 10.3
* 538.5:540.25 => -0.01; 10.2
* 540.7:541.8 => 0.02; 10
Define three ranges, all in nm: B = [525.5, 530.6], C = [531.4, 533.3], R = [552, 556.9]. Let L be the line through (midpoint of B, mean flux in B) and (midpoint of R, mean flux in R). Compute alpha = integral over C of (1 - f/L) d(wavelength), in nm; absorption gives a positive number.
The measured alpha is -0.031 nm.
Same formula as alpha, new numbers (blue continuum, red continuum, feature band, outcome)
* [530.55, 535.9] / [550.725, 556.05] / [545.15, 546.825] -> 0.03 nm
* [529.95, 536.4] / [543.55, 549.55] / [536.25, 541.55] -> 0.12 nm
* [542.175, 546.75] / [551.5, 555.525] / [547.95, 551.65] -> -0.05 nm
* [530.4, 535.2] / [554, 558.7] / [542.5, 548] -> 0.13 nm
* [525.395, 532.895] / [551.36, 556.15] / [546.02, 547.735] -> 0.00 nm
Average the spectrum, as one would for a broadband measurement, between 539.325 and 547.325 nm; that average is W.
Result 10.1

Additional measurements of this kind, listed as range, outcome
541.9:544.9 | 10.1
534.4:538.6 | 10.2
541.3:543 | 10.2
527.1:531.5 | 10.2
